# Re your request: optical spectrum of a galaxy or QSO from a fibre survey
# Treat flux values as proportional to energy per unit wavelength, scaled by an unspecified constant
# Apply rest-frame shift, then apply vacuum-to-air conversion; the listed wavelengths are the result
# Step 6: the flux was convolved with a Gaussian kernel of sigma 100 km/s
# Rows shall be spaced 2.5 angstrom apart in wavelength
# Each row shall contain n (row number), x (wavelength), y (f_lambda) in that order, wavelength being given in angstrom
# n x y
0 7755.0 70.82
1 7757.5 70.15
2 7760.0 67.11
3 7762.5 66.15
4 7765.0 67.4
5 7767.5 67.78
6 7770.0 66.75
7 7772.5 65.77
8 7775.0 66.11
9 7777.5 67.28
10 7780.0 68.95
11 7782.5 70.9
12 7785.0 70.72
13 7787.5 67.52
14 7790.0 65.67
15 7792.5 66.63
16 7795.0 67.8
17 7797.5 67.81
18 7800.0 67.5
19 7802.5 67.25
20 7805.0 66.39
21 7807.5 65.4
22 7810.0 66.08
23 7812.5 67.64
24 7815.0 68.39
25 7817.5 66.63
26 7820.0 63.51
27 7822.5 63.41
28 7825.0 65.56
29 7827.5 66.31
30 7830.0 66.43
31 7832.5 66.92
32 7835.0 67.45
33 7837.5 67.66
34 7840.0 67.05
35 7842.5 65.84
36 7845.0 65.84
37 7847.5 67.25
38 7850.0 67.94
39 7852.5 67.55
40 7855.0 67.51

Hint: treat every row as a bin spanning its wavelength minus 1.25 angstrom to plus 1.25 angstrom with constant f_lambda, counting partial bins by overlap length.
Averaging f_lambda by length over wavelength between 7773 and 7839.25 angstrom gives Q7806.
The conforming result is 67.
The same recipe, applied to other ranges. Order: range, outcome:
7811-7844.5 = 66.4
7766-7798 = 67.7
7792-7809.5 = 66.9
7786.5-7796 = 66.9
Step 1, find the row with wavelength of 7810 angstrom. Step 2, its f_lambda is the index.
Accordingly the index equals 66.08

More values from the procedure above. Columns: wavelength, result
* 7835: 67.45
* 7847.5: 67.25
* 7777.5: 67.28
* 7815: 68.39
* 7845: 65.84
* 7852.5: 67.55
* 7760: 67.11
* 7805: 66.39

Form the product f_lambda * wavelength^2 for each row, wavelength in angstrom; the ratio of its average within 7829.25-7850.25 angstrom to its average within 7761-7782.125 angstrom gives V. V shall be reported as 1.0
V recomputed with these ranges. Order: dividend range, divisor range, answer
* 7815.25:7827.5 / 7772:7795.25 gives 0.97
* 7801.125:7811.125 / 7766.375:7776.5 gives 1.00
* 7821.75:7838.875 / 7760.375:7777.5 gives 1.01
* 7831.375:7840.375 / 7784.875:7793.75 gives 1.01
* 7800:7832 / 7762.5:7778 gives 1.00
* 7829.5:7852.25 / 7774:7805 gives 1.00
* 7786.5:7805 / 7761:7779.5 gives 1.01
